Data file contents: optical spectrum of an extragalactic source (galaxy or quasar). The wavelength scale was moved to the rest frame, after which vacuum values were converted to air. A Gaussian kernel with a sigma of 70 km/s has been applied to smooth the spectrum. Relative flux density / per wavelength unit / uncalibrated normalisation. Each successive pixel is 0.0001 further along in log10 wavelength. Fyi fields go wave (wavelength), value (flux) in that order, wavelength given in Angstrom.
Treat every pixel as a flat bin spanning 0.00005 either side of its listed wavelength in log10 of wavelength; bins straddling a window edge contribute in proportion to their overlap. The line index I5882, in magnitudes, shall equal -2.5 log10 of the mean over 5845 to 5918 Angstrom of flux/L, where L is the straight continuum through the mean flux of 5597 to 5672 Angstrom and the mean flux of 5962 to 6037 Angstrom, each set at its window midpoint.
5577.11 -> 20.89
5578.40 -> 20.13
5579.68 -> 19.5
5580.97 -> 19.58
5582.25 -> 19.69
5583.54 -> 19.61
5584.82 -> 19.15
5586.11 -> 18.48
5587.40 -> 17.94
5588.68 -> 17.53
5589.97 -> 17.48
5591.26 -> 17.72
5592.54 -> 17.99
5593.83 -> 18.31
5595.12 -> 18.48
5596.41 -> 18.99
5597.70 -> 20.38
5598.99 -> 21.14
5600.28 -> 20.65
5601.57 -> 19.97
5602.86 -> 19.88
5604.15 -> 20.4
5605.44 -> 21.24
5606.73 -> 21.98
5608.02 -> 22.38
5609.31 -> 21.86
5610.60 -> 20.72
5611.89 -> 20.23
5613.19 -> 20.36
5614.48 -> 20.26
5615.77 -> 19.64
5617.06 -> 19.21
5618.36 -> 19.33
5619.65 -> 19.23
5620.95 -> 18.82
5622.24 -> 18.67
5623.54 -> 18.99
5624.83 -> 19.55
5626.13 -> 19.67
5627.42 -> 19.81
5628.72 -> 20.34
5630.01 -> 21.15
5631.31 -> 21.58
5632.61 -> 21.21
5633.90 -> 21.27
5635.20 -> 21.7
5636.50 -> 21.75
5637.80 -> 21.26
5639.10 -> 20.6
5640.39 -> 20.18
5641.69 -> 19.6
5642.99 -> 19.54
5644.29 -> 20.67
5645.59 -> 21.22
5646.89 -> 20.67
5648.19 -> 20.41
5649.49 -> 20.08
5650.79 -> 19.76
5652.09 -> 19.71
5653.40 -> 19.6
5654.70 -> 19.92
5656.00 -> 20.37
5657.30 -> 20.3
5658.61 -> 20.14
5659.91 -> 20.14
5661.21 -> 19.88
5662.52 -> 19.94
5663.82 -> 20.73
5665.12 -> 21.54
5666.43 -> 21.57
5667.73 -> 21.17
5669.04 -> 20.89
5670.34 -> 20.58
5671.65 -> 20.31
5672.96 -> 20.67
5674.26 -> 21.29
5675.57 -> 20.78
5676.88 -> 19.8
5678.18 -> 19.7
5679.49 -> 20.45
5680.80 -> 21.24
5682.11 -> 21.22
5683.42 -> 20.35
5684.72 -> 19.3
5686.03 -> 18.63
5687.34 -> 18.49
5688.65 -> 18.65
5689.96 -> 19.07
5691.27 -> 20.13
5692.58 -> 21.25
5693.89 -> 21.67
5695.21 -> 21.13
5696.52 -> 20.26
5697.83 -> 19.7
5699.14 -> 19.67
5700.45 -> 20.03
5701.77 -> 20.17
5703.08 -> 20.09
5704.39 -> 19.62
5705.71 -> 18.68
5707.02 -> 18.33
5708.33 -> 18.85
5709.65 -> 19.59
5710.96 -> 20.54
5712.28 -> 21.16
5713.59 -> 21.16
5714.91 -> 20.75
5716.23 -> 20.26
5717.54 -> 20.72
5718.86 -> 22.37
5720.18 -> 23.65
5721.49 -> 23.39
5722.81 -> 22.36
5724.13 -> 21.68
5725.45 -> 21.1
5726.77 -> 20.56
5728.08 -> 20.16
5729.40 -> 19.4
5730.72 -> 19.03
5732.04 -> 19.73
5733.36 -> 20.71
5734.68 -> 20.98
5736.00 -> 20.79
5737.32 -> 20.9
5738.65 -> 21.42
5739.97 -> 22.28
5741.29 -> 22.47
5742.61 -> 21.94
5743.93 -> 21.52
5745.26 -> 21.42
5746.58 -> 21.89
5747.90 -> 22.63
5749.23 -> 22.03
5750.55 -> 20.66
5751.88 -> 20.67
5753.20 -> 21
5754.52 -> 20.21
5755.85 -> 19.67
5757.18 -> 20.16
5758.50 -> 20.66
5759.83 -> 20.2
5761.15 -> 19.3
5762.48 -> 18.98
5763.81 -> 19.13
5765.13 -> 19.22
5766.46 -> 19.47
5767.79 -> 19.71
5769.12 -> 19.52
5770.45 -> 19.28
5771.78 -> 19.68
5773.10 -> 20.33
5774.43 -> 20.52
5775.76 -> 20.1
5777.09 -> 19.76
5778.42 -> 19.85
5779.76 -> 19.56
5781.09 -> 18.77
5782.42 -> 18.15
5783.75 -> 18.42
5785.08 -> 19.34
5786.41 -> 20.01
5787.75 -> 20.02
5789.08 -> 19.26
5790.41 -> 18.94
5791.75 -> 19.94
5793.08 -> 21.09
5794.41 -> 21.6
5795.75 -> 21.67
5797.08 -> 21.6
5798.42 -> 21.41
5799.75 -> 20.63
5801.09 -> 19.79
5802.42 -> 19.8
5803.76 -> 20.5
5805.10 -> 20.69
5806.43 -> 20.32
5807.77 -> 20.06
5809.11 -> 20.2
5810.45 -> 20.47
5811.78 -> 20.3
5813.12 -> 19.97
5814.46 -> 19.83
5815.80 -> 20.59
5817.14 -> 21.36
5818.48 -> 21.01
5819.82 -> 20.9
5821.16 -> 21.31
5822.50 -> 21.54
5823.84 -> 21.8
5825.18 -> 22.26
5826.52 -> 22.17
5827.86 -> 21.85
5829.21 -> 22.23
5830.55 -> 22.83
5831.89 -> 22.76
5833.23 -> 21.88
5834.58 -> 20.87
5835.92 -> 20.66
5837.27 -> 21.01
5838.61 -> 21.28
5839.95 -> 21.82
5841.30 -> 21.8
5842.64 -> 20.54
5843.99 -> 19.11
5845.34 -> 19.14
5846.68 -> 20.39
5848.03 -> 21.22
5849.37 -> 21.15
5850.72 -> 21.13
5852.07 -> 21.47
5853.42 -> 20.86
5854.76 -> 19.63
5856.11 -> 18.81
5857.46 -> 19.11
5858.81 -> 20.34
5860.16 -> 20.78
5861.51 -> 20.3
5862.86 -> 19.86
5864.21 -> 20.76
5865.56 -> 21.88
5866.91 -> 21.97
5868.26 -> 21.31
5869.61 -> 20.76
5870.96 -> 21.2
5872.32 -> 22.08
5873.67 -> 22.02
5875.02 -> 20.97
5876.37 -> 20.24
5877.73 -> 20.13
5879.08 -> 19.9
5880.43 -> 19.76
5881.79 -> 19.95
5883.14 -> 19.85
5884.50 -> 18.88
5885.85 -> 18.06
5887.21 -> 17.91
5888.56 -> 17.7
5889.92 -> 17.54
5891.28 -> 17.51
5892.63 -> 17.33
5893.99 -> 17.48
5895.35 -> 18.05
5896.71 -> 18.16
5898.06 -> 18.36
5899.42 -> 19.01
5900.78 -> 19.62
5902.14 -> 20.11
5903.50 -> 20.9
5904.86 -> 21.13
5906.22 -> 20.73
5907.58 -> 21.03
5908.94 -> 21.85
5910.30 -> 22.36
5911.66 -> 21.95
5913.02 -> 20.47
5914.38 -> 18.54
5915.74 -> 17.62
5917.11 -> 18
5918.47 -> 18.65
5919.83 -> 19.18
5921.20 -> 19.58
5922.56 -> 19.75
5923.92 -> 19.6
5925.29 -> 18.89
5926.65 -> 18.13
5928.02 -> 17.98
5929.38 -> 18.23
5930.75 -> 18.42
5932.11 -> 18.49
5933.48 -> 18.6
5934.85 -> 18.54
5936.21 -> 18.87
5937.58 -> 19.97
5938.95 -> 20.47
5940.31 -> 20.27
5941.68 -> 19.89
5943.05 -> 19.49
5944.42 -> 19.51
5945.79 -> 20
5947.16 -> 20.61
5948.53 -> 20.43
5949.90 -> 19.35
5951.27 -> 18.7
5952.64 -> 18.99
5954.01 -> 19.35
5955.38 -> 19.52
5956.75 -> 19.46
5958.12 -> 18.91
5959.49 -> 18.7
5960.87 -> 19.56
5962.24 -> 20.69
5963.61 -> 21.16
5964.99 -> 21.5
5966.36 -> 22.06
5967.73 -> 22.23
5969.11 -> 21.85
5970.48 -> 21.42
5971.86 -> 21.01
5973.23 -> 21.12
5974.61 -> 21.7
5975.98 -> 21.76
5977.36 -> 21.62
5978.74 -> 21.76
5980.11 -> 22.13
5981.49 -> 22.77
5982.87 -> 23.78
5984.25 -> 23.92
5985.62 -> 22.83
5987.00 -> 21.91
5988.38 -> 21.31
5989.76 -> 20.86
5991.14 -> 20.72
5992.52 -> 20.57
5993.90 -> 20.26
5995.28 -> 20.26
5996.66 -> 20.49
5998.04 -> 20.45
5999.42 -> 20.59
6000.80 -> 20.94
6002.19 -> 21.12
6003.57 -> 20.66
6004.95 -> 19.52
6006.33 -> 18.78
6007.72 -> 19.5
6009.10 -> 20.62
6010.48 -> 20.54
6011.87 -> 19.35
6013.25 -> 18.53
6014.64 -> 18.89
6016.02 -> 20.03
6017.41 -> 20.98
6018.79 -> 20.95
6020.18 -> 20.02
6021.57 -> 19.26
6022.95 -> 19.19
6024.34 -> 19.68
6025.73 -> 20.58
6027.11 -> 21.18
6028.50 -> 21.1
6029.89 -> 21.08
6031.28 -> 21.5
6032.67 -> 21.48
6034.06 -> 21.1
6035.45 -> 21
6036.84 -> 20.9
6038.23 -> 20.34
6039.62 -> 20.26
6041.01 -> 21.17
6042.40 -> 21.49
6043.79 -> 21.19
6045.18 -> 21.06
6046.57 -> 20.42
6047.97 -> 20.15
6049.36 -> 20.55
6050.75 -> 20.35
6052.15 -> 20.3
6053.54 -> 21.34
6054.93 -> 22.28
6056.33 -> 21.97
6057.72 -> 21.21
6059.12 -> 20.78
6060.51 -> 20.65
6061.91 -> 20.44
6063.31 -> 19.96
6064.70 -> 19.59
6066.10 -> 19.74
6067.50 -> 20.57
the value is 0.04 mag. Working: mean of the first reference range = 20.4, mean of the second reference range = 20.9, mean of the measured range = 19.9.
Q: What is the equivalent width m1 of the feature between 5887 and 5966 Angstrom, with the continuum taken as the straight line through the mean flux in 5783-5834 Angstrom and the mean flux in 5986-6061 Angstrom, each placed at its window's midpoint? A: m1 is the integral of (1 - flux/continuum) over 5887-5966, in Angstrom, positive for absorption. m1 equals 5.0 Angstrom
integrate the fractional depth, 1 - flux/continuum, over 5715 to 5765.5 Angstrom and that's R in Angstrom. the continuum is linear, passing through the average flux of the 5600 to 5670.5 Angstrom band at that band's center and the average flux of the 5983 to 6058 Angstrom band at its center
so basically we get -1.1 Angstrom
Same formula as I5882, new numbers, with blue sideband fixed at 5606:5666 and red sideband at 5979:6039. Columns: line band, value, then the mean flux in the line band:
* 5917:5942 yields 0.09 mag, 19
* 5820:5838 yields -0.06 mag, 21.8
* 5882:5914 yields 0.07 mag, 19.4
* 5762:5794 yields 0.05 mag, 19.6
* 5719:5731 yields -0.05 mag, 21.4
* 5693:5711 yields 0.03 mag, 19.9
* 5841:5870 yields 0.00 mag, 20.5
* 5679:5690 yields 0.04 mag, 19.7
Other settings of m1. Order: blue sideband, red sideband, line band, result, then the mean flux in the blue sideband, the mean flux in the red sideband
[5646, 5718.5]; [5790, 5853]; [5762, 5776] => 0.7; 20.2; 21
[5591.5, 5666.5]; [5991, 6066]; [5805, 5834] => -1.2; 20.2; 20.5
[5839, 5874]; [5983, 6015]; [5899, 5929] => 1.3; 20.7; 20.6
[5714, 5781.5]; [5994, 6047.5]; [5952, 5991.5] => -1.4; 20.6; 20.4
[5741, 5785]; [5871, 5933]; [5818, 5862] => -2.9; 20.2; 19.4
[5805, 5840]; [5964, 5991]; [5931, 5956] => 2.6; 21.2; 21.9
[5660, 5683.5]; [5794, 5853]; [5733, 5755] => -0.6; 20.7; 21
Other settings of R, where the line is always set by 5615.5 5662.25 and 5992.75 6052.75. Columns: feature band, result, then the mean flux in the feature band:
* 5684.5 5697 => 0.20 Angstrom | 19.9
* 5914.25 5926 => 0.85 Angstrom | 18.9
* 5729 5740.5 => -0.21 Angstrom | 20.6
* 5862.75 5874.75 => -0.62 Angstrom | 21.4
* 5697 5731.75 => -0.48 Angstrom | 20.5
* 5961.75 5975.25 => -0.73 Angstrom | 21.5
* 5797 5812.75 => -0.12 Angstrom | 20.4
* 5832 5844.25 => -0.51 Angstrom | 21.1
